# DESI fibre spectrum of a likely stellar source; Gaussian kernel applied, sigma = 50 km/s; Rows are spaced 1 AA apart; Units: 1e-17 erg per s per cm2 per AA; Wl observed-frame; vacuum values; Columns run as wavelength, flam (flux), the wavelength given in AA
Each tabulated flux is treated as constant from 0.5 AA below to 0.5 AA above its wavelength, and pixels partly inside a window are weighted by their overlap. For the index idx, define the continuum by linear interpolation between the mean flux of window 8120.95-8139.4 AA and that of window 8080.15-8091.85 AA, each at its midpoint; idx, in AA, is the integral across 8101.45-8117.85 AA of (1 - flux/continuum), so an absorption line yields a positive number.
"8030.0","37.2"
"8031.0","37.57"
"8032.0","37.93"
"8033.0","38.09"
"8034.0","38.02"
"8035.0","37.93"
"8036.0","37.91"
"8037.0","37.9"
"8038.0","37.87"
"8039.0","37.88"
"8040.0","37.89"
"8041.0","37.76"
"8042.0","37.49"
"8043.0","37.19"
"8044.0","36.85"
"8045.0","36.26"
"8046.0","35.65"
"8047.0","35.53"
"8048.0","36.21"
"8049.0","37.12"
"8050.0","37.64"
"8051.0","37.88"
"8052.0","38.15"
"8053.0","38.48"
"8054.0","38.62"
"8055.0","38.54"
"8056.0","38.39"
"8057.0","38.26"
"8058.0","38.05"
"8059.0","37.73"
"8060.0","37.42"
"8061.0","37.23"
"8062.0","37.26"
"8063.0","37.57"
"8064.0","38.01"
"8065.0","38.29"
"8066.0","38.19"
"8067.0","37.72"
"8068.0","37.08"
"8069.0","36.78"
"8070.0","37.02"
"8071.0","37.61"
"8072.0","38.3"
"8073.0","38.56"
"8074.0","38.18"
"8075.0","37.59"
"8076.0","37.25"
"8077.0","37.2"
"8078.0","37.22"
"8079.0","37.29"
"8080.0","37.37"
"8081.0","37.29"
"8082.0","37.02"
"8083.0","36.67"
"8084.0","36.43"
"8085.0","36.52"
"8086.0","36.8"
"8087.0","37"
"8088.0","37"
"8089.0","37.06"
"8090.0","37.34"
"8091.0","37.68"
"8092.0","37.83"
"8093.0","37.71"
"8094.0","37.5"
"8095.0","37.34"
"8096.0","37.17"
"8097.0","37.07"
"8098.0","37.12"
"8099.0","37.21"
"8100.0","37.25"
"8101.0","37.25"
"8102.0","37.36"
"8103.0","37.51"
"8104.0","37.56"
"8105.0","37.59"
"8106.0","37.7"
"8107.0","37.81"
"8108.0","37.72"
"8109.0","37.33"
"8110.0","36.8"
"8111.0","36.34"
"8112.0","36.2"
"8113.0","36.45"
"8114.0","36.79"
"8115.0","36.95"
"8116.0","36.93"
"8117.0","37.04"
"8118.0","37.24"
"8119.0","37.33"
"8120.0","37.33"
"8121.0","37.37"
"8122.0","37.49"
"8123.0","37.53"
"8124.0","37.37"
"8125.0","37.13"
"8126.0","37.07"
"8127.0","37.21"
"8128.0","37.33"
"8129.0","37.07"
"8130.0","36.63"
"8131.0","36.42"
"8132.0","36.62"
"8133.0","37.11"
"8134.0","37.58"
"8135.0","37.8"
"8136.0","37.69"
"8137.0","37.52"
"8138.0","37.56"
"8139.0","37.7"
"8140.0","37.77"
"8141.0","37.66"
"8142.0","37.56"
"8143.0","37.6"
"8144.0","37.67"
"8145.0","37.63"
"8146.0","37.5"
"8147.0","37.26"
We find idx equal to 0.0 AA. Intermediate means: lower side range 37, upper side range 37.3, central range 37.1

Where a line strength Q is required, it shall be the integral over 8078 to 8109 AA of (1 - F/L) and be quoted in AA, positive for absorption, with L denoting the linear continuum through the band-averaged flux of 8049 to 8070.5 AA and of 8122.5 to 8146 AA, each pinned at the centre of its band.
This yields 0.3 AA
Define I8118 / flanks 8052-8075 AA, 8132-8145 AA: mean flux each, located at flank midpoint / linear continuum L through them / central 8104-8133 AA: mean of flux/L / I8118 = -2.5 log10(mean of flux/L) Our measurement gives 0.02 mag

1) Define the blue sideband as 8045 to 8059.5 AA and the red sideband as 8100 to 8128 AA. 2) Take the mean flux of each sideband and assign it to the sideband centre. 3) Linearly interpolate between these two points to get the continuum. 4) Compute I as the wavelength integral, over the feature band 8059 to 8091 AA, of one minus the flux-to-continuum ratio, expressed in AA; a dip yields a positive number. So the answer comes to 0.0 AA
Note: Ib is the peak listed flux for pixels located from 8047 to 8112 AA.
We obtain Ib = 38.62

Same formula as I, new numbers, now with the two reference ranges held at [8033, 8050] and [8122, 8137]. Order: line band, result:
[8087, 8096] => 0.0 AA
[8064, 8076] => -0.2 AA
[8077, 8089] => 0.1 AA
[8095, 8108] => -0.1 AA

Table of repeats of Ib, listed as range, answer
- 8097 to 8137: 37.81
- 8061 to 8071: 38.29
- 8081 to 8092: 37.83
